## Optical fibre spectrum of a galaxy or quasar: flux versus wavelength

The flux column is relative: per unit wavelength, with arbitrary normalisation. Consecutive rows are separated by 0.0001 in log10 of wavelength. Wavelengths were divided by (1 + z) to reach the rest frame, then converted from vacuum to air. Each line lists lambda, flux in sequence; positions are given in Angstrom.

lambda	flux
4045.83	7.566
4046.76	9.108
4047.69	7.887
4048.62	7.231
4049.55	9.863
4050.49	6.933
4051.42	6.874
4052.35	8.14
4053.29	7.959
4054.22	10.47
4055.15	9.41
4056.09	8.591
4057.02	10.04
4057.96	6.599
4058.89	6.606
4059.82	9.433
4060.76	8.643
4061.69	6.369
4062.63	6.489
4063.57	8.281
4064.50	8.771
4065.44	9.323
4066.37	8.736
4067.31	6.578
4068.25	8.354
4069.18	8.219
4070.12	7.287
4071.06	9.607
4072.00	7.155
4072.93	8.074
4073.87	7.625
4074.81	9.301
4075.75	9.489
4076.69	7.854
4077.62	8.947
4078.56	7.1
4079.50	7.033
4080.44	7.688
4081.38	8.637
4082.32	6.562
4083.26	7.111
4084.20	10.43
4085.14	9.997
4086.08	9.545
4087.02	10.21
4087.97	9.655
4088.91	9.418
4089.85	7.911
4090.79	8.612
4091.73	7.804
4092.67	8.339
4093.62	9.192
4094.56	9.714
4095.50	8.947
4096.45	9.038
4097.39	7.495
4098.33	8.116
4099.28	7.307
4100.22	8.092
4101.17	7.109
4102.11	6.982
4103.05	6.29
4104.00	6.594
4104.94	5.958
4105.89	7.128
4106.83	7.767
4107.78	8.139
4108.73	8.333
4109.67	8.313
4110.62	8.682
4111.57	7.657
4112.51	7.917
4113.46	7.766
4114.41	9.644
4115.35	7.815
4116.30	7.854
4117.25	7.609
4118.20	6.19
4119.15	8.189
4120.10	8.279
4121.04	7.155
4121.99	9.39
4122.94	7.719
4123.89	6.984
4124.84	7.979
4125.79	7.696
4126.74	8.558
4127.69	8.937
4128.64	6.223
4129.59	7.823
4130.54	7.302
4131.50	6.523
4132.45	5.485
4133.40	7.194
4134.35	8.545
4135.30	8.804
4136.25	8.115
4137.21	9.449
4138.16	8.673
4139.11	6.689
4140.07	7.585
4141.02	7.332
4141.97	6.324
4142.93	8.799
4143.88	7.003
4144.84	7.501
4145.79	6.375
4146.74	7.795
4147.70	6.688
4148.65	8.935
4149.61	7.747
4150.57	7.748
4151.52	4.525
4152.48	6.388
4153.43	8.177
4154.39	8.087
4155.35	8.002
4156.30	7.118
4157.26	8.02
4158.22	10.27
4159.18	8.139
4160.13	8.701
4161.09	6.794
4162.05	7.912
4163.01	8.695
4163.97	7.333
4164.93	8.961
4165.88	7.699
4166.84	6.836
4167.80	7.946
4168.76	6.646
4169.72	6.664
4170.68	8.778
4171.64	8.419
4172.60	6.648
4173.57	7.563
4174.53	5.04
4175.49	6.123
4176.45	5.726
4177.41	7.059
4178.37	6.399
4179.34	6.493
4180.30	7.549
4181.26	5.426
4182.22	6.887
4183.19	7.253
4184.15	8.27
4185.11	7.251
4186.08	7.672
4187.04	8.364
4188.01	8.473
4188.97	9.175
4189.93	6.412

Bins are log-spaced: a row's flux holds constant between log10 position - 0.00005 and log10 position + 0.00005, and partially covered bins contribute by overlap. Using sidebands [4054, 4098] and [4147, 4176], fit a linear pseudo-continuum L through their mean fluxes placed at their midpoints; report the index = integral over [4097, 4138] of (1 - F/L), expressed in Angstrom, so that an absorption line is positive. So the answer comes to 1.49 Angstrom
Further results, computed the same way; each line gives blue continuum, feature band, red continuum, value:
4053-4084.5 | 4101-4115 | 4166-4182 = 0.10 Angstrom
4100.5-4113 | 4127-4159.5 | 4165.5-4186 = -1.76 Angstrom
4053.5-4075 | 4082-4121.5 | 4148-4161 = -0.31 Angstrom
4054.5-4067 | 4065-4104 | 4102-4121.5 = -1.54 Angstrom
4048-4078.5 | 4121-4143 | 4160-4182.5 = -0.50 Angstrom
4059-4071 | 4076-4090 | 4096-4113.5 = -1.29 Angstrom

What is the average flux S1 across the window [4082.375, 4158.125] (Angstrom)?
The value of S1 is 7.88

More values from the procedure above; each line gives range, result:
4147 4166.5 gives 7.79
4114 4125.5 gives 7.89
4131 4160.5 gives 7.63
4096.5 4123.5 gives 7.72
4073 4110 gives 8.2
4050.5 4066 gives 8.22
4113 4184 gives 7.52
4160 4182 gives 7.16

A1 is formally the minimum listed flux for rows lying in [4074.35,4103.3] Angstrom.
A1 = 6.29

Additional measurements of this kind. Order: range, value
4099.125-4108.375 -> 5.958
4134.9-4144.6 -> 6.324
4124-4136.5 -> 5.485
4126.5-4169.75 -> 4.525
